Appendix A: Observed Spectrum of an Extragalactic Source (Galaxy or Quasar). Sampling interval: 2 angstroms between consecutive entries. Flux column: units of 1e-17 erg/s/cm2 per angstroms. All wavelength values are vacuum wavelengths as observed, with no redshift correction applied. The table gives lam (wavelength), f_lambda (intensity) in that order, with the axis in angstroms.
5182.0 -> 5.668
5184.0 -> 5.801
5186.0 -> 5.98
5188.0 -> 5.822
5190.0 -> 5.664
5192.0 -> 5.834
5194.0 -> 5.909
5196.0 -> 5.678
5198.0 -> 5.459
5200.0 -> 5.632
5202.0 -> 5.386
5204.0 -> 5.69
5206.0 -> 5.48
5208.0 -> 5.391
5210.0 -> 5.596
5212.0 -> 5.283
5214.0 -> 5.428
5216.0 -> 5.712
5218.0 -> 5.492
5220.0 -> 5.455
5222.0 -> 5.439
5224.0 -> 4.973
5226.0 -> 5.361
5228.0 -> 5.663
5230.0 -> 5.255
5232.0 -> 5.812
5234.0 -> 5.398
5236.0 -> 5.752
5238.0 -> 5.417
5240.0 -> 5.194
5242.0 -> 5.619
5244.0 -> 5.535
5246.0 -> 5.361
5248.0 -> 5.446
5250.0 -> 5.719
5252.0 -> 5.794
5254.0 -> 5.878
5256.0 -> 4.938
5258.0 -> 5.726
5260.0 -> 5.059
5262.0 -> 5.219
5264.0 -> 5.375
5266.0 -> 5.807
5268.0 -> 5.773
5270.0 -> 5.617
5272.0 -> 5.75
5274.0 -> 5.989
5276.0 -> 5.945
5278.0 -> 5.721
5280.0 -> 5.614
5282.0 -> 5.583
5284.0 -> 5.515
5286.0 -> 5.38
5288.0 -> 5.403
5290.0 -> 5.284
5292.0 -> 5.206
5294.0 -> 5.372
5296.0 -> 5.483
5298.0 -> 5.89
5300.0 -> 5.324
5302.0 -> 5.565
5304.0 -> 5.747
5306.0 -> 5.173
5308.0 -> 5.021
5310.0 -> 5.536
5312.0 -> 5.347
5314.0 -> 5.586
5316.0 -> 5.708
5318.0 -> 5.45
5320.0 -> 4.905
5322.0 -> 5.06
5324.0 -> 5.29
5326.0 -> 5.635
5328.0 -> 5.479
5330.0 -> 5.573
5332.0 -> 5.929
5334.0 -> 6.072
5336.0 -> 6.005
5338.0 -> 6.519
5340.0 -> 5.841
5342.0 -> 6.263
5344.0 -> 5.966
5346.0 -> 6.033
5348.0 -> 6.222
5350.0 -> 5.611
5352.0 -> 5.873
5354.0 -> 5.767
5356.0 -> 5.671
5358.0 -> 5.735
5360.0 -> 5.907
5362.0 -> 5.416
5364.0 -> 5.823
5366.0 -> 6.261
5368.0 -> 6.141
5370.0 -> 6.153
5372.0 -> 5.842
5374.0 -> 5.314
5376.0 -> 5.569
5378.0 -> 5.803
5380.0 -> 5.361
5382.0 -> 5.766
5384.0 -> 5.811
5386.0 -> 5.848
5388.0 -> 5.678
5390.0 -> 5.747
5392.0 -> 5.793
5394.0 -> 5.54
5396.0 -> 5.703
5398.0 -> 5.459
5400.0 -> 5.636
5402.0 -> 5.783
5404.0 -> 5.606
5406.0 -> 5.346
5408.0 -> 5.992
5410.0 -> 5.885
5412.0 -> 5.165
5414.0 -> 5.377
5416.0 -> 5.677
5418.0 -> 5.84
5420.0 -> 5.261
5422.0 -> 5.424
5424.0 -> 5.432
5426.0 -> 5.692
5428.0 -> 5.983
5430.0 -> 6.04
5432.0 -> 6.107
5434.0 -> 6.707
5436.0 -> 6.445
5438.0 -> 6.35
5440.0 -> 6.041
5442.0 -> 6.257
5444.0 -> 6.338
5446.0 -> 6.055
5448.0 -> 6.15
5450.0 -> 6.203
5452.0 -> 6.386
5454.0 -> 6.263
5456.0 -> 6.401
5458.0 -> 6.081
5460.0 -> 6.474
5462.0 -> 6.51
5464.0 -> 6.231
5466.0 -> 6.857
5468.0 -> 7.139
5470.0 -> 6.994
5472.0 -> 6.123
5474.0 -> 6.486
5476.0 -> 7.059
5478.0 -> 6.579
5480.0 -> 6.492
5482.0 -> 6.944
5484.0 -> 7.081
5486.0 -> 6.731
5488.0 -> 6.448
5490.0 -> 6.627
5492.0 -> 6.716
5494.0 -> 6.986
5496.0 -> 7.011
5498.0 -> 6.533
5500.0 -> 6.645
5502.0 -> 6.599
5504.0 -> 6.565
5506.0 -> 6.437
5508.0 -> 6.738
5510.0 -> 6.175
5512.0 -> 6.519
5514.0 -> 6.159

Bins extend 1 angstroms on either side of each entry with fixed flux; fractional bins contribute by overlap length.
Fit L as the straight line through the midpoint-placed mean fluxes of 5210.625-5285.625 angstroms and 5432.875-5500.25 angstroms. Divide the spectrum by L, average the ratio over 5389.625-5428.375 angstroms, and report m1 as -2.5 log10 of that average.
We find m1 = 0.12 mag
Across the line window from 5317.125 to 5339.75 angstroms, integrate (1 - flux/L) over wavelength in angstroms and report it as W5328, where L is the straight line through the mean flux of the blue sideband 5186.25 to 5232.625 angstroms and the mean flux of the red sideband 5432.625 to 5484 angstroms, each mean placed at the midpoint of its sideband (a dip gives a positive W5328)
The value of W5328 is 1.3 angstroms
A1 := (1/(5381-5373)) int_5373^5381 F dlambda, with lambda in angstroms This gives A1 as 5.51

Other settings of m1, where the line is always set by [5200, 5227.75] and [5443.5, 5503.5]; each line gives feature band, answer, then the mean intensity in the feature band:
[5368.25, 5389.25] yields 0.079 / 5.73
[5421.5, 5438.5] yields 0.063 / 6.03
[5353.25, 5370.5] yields 0.040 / 5.87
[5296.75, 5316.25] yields 0.071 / 5.48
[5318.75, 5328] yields 0.130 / 5.26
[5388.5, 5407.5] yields 0.112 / 5.63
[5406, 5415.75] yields 0.131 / 5.58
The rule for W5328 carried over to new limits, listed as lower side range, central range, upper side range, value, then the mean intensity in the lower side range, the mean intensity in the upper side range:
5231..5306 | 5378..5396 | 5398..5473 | 0.6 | 5.54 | 6.05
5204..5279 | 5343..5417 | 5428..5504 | 4.7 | 5.53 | 6.51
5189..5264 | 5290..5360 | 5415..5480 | 2.3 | 5.5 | 6.24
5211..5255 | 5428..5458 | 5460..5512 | 1.0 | 5.5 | 6.66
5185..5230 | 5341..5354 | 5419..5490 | 0.0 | 5.55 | 6.34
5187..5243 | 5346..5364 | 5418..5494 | 0.6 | 5.53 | 6.36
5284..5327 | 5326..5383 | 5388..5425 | -3.7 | 5.4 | 5.59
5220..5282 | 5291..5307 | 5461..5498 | 0.9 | 5.54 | 6.72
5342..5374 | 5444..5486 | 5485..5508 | -0.2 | 5.89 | 6.67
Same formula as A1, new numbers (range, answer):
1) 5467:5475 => 6.69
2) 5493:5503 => 6.75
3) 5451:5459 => 6.28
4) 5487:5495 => 6.69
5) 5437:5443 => 6.22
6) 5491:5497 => 6.9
